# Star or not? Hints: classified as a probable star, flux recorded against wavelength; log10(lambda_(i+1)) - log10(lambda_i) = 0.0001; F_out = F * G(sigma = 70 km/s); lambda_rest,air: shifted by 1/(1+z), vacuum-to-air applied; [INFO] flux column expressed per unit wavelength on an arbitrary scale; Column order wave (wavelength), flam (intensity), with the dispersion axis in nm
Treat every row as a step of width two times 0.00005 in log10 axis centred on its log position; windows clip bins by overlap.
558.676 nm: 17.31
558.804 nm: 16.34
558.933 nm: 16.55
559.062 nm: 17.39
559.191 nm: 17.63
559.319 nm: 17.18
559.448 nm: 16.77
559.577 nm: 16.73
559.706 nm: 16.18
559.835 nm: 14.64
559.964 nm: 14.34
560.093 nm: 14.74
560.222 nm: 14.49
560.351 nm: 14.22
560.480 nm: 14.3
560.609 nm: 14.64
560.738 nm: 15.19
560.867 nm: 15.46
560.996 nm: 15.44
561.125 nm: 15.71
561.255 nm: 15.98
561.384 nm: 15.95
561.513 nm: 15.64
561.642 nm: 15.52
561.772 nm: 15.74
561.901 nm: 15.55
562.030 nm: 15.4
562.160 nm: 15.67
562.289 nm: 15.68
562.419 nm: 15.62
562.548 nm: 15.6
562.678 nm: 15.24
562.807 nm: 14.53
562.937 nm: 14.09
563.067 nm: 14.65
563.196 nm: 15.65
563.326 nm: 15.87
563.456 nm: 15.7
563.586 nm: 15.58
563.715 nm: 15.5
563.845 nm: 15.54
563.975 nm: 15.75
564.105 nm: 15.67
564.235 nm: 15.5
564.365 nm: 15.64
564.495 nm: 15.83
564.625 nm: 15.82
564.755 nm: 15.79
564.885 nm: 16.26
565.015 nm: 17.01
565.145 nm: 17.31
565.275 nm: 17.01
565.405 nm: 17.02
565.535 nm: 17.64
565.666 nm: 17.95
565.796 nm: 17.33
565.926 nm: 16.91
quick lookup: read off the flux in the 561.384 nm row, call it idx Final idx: 15.95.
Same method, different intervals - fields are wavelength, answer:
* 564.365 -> 15.64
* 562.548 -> 15.6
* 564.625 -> 15.82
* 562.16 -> 15.67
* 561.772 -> 15.74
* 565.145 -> 17.31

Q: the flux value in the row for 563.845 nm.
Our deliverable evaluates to 15.54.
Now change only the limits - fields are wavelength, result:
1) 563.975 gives 15.75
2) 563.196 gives 15.65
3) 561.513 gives 15.64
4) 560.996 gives 15.44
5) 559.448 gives 16.77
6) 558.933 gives 16.55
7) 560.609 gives 14.64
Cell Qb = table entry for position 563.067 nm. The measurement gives 14.65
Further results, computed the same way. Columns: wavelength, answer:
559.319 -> 17.18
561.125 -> 15.71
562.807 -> 14.53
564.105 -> 15.67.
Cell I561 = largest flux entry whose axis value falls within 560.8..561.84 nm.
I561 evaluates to 15.98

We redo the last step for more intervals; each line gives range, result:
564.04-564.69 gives 15.83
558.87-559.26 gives 17.63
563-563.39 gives 15.87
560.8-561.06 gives 15.46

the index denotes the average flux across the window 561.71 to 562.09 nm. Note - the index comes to 15.6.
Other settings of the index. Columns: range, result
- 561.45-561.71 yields 15.6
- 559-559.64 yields 17.1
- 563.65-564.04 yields 15.6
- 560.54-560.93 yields 15.1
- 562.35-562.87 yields 15.3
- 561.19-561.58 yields 15.9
